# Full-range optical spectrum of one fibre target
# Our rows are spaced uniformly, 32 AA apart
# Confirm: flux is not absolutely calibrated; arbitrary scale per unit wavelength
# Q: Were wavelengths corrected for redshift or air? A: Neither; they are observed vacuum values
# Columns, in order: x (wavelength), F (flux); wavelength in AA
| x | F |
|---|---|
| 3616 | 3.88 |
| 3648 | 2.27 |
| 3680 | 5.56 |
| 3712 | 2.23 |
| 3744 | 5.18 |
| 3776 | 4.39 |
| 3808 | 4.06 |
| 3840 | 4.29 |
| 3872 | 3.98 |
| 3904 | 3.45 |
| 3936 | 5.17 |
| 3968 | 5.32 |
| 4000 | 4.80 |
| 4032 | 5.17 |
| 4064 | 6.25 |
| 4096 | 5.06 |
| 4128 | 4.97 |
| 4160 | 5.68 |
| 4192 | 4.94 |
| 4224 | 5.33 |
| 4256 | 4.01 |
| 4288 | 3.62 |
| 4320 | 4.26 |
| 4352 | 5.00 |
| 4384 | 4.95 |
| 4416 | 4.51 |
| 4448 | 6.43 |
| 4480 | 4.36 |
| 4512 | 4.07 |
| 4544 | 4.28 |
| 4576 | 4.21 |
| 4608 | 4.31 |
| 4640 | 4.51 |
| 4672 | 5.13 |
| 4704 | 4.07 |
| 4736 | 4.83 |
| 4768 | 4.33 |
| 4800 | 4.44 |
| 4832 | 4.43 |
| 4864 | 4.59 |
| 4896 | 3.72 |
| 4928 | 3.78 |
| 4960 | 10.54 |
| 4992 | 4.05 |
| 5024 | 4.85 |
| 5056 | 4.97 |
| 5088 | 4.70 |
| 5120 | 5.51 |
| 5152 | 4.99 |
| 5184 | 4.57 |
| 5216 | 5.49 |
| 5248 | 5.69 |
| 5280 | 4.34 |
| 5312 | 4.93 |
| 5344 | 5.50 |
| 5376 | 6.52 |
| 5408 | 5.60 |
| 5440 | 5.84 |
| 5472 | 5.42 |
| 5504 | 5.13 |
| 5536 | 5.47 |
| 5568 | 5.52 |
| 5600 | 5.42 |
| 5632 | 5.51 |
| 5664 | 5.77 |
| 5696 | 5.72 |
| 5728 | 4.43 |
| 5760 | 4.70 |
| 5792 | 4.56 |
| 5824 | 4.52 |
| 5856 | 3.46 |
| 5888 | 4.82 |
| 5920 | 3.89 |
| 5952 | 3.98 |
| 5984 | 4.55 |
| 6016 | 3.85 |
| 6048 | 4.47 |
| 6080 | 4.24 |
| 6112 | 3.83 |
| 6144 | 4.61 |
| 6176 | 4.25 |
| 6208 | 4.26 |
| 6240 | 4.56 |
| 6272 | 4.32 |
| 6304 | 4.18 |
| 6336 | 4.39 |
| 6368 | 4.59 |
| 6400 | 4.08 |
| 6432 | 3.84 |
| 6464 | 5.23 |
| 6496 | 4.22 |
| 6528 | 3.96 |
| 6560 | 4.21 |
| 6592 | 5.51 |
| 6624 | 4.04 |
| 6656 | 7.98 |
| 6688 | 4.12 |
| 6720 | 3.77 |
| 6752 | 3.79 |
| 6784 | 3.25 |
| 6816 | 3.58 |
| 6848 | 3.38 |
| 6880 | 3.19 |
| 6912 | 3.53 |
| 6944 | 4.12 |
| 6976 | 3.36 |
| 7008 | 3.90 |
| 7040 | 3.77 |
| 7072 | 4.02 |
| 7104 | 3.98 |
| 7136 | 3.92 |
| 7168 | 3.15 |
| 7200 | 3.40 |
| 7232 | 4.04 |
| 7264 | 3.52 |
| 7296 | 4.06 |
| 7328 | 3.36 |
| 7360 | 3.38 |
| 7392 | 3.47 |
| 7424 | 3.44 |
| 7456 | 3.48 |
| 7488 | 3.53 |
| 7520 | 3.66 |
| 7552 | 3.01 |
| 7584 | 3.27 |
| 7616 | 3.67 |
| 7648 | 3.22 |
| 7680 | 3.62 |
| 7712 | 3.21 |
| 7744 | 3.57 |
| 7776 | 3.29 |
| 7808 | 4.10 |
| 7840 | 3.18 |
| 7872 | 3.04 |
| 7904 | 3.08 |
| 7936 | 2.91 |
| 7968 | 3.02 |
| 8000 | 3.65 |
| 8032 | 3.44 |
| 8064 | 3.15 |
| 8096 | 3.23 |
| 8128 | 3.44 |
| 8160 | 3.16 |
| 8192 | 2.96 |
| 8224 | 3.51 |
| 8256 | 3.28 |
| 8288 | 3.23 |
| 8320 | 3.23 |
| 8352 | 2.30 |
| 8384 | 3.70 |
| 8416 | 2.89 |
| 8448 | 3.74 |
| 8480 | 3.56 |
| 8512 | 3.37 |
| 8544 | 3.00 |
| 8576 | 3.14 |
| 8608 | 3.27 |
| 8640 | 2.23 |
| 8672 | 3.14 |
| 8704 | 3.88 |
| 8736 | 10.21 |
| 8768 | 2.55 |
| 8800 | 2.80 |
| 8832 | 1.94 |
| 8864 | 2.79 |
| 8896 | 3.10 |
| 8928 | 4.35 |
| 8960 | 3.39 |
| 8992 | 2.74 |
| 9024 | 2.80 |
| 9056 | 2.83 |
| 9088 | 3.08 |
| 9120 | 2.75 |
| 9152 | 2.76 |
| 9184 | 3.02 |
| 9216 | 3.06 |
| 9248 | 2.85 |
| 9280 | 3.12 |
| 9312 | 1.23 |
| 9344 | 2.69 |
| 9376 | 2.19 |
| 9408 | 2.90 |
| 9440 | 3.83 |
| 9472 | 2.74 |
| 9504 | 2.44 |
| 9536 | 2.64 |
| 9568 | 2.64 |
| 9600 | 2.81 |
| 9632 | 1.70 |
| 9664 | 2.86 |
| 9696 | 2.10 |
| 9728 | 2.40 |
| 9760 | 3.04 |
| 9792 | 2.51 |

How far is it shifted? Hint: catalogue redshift 0.33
